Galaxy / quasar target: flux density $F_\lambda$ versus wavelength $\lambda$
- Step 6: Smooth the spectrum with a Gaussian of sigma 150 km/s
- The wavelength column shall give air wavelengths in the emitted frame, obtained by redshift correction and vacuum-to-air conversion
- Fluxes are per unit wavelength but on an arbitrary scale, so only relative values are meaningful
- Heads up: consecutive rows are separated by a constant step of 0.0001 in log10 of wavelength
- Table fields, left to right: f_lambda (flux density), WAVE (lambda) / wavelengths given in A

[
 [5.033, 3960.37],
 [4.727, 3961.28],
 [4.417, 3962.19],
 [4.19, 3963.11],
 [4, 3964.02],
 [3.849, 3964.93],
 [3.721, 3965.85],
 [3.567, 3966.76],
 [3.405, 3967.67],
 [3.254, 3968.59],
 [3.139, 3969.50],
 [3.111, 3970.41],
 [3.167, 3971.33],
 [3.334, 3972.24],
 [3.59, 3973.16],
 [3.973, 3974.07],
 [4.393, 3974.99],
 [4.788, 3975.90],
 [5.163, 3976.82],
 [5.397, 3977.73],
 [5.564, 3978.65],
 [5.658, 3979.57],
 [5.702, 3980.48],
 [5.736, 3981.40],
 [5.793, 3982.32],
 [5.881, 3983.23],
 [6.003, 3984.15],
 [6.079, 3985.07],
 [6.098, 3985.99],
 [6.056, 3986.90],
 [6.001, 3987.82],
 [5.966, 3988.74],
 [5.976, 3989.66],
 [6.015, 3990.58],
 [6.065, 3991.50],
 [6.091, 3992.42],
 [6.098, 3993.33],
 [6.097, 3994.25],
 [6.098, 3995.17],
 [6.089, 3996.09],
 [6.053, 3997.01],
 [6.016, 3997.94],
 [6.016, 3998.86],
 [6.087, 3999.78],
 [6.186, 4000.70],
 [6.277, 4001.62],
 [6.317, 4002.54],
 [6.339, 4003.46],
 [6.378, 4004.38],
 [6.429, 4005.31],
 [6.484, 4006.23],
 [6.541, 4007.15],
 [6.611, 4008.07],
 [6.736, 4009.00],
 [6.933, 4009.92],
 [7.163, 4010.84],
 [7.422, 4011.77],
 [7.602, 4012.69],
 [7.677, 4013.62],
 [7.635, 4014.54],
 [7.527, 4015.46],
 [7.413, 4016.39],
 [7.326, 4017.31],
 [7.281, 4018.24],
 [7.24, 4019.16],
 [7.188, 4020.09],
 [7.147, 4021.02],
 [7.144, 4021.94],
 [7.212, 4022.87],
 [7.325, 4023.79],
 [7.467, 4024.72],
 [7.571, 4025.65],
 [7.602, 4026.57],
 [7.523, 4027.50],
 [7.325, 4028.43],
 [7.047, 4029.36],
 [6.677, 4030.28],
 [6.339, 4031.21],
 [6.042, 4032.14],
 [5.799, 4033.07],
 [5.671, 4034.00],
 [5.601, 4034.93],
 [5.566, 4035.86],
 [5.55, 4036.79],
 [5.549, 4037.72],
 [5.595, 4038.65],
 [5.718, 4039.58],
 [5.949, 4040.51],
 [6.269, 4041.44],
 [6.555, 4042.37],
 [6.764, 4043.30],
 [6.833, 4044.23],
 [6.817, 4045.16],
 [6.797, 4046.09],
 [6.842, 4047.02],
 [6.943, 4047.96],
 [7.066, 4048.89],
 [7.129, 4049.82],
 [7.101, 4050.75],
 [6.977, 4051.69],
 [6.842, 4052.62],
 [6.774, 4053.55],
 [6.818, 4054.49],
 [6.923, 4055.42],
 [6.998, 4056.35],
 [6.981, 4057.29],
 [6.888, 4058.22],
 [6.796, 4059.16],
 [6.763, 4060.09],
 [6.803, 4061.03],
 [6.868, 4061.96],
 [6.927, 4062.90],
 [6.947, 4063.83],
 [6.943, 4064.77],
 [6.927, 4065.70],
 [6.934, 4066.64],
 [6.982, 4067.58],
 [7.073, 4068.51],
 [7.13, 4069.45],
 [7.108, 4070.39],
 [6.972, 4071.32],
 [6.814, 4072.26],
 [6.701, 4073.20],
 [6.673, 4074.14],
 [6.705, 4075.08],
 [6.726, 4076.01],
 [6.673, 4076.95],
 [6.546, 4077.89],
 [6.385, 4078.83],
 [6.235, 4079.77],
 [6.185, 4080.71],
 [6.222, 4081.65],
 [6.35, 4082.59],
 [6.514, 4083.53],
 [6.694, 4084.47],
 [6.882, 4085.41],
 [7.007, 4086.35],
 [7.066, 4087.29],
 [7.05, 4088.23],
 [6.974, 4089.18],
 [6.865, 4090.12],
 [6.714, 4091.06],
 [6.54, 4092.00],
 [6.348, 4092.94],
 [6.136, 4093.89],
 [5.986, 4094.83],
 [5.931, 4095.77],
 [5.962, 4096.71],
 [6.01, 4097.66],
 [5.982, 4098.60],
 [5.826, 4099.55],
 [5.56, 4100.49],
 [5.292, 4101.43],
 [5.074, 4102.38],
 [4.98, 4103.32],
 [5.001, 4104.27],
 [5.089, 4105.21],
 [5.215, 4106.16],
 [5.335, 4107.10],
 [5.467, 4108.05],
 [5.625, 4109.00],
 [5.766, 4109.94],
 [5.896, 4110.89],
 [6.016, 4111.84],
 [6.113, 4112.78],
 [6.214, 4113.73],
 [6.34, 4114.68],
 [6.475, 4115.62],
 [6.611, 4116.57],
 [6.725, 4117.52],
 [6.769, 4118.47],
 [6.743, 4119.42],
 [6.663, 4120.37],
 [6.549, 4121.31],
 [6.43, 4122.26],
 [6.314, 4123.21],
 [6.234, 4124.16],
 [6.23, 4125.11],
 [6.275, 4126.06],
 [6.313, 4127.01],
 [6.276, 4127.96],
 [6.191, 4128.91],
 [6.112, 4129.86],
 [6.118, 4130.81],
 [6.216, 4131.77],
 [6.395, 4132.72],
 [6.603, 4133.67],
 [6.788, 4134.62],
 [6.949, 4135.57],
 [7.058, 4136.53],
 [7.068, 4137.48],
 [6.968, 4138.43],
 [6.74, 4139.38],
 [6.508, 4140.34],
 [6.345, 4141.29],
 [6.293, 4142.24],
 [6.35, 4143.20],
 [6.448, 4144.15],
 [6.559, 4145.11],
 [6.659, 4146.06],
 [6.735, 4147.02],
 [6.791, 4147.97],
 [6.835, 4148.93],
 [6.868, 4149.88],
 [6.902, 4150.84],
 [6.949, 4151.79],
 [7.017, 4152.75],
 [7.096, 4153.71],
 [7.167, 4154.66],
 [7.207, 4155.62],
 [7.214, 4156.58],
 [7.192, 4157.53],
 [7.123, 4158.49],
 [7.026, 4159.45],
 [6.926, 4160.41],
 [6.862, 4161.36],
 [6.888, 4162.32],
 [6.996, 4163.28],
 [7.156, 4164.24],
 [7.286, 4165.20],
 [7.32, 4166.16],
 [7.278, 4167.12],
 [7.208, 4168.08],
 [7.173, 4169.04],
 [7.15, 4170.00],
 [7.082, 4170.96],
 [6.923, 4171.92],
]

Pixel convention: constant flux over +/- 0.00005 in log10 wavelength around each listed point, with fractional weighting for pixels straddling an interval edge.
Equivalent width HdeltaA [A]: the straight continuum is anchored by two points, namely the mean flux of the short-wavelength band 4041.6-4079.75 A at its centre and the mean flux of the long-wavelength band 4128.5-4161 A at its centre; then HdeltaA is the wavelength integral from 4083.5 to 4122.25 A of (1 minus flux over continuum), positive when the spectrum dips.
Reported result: 3.73 A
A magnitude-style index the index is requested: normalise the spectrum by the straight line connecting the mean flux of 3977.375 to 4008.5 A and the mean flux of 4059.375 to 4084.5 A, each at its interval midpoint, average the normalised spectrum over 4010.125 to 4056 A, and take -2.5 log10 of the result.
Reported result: -0.07 mag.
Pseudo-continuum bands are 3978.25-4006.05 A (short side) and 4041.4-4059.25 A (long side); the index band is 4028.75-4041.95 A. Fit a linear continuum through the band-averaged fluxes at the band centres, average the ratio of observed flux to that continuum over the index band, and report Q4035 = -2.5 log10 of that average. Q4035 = 0.12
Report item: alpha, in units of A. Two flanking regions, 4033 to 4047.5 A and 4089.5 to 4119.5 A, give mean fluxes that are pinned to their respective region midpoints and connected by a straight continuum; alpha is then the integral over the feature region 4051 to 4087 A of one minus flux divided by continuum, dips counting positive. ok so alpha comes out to -4.4 A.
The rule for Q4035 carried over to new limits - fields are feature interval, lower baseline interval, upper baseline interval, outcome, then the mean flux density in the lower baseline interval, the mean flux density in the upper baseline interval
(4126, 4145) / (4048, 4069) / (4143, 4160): 0.07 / 6.93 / 6.9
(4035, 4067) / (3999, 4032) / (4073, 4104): 0.00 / 6.99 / 6.31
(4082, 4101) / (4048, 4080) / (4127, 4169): 0.07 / 6.86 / 6.8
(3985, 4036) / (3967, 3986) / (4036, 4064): -0.19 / 4.68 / 6.65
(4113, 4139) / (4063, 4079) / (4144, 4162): 0.07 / 6.85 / 6.93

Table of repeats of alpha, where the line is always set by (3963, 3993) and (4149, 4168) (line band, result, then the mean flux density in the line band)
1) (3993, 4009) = -3.4 A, 6.25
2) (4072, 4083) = -0.8 A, 6.51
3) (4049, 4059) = -2.0 A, 6.94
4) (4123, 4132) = 0.6 A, 6.22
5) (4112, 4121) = 0.1 A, 6.51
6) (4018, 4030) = -4.1 A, 7.31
